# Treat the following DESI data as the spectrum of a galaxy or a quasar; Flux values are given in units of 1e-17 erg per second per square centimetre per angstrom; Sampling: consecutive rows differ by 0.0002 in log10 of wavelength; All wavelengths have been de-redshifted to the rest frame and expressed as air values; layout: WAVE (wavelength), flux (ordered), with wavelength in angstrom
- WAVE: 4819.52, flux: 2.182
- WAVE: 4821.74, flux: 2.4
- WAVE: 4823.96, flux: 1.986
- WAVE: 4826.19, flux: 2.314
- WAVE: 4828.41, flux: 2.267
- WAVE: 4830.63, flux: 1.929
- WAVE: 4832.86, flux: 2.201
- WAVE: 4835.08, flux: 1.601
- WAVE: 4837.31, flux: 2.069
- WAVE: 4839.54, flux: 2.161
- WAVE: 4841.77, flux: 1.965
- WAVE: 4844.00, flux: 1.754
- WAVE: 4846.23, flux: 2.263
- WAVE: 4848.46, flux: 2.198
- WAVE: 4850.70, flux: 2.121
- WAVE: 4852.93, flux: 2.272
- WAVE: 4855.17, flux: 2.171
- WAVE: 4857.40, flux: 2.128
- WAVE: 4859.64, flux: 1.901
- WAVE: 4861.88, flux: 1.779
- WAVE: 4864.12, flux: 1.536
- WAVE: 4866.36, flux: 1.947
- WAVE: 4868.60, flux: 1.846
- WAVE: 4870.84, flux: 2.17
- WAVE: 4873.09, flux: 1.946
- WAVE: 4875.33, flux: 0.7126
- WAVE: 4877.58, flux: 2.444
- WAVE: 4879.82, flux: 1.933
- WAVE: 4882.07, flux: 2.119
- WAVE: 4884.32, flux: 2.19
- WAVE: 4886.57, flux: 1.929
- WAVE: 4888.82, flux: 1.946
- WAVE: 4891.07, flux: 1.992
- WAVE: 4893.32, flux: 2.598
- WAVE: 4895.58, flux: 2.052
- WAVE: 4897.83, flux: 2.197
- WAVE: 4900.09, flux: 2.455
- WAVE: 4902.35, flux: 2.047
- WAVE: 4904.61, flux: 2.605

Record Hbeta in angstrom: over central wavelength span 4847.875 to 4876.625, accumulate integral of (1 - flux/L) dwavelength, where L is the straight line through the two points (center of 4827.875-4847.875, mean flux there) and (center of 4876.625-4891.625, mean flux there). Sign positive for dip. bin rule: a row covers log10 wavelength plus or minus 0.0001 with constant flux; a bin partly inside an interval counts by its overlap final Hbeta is 2.1 angstrom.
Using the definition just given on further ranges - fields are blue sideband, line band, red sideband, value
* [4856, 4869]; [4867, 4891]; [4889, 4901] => 1.44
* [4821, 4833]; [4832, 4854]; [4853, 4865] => -0.04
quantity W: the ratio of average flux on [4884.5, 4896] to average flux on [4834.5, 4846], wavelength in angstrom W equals 1.08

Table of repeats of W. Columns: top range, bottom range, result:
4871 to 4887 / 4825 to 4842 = 0.92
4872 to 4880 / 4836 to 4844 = 0.87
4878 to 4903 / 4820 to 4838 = 1.02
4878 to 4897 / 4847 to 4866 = 1.05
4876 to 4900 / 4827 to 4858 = 1.02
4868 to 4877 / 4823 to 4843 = 0.83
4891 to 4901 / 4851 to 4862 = 1.10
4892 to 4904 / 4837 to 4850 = 1.10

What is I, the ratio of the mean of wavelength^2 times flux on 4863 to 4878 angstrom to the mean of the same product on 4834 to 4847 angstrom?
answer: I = 0.91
